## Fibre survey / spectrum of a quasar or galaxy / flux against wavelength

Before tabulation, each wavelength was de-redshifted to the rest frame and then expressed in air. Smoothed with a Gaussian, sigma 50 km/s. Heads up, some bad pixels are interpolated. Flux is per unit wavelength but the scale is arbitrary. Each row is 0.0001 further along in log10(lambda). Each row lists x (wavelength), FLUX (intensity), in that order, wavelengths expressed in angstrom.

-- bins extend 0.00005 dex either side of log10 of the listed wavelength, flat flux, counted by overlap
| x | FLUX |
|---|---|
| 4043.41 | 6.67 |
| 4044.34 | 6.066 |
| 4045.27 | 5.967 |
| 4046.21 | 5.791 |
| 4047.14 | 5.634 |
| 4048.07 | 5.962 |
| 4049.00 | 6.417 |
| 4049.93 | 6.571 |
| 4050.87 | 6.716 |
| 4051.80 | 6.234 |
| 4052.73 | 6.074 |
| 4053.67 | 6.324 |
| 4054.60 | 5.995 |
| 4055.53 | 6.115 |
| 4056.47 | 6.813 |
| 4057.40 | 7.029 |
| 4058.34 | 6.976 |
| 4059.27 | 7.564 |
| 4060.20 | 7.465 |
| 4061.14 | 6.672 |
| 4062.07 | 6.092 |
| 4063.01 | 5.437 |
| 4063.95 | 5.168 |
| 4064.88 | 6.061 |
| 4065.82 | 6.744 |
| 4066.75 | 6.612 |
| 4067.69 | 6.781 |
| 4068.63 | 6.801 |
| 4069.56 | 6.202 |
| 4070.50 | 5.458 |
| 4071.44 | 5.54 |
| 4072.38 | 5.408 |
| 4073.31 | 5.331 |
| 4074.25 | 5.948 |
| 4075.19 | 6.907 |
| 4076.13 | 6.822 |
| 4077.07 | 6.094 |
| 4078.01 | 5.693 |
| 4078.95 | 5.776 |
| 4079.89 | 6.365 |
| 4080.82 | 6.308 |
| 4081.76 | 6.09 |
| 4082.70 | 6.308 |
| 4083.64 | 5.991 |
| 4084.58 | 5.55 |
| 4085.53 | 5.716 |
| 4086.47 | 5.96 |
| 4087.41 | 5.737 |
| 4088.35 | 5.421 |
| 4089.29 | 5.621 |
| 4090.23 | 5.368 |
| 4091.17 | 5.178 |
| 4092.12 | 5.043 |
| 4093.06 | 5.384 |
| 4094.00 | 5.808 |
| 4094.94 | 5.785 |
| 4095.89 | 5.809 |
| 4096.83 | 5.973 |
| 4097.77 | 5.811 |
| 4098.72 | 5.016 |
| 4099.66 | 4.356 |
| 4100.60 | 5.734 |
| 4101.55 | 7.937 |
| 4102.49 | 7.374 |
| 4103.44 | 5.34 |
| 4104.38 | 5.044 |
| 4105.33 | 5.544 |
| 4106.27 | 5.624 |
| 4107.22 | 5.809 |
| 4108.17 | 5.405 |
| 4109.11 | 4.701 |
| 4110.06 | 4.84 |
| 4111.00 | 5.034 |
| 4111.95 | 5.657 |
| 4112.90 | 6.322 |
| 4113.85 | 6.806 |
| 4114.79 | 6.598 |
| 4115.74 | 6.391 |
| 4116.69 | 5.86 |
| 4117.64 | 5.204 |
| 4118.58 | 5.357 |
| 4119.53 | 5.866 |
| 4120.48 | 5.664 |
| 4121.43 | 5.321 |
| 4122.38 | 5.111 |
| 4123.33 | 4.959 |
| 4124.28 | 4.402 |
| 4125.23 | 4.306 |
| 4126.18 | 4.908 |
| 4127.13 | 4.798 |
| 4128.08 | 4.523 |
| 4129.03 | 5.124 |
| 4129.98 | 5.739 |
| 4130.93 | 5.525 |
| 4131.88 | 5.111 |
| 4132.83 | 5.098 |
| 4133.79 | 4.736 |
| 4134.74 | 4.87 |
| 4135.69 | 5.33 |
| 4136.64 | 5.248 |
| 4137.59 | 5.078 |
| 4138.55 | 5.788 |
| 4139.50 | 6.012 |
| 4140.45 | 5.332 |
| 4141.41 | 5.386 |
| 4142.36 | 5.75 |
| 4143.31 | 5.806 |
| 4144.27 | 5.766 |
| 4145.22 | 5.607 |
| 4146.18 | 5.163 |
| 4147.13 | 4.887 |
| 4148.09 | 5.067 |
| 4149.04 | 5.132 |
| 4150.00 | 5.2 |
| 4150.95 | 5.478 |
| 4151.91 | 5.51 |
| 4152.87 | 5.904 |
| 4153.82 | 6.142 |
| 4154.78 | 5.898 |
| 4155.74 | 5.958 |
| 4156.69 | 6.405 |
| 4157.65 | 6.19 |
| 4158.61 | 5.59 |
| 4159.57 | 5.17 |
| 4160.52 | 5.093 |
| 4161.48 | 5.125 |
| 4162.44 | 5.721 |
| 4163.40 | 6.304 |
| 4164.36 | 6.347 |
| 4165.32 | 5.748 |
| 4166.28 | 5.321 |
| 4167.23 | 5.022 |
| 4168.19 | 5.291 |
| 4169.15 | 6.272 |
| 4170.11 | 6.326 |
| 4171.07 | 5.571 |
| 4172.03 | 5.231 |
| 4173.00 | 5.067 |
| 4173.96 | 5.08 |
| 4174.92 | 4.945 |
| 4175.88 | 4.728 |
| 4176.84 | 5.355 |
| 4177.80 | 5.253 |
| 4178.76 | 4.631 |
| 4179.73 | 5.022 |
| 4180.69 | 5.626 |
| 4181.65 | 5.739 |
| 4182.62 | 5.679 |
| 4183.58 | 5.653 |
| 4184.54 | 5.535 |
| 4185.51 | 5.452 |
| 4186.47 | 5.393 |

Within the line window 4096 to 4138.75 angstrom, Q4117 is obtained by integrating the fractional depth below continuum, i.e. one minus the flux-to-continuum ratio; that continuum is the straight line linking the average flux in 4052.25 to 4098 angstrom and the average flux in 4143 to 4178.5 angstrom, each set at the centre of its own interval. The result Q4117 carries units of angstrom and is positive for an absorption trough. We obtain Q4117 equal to 2.6 angstrom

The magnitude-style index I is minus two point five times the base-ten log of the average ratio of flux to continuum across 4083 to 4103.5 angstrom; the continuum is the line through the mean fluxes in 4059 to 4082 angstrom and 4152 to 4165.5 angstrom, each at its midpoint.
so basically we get 0.07 mag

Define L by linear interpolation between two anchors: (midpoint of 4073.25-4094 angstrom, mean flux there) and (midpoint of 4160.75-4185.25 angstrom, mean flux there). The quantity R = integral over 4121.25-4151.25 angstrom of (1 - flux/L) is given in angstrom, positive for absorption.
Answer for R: 2.22 angstrom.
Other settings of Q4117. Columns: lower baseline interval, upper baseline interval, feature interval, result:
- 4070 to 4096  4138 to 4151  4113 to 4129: 0.6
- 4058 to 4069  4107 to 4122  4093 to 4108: 0.3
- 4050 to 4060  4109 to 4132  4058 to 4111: 1.3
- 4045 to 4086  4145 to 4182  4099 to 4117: 0.3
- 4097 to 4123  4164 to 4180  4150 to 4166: -1.0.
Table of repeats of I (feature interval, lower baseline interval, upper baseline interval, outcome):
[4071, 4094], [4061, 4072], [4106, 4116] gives 0.03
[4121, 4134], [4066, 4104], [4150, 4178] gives 0.15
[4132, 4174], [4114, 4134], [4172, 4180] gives -0.08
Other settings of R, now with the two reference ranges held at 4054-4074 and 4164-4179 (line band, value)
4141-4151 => 0.41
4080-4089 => 0.31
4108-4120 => 0.35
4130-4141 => 0.76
